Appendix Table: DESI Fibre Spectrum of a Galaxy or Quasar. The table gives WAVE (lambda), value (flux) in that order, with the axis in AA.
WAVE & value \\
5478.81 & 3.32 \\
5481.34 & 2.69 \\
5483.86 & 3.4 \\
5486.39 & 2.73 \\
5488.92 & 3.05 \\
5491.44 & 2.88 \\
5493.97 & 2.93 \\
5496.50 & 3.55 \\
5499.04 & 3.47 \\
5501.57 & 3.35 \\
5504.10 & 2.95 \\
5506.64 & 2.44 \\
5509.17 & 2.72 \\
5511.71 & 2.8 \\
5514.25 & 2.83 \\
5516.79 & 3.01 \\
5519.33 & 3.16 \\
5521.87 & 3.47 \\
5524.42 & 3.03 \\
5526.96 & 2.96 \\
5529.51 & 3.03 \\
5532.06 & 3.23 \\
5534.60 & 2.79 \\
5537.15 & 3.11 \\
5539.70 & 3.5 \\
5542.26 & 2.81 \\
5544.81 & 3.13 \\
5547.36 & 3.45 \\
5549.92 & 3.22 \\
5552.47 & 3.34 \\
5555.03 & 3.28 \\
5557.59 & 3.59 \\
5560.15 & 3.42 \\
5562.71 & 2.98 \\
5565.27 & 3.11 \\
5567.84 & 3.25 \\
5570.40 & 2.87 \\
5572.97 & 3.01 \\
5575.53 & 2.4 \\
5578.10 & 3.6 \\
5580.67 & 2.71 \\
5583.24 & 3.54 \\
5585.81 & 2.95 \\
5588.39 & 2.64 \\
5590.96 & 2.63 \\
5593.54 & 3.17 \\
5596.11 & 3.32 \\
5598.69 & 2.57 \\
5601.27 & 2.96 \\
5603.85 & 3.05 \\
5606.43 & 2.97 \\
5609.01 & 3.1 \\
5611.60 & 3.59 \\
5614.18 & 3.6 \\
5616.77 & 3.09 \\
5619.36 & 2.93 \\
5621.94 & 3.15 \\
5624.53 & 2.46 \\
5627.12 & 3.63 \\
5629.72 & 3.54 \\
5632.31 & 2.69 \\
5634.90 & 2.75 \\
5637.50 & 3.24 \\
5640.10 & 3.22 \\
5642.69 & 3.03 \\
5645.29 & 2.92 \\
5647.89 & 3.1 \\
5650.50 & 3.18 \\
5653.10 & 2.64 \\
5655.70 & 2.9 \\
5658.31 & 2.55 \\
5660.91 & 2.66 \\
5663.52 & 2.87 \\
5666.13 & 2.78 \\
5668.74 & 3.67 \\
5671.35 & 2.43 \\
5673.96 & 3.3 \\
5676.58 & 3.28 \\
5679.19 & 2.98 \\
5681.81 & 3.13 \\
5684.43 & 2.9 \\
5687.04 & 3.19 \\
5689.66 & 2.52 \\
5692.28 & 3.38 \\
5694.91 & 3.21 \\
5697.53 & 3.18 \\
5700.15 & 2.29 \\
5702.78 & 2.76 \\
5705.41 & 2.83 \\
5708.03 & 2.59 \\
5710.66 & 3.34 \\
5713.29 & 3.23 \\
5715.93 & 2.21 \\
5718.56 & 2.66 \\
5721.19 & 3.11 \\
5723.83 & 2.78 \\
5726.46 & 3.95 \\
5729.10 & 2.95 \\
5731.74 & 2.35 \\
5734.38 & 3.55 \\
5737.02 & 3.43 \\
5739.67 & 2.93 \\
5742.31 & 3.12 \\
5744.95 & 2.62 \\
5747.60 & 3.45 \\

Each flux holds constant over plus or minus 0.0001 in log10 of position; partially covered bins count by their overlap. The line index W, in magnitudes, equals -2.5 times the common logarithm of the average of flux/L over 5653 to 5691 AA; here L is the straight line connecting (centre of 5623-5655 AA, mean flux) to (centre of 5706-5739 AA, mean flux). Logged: 0.03 mag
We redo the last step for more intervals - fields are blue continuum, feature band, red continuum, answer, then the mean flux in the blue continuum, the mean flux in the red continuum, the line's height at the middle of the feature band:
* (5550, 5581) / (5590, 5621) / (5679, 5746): 0.00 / 3.15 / 2.97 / 3.1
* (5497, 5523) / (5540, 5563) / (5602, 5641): -0.07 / 3.03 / 3.13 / 3.07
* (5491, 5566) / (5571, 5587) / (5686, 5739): 0.02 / 3.12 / 2.97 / 3.08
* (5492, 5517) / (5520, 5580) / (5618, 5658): -0.05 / 3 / 3.01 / 3.01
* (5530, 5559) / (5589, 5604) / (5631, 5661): 0.05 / 3.22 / 2.92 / 3.06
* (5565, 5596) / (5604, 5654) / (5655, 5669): -0.07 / 3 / 2.85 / 2.91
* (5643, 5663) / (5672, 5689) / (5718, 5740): -0.05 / 2.86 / 3.1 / 2.95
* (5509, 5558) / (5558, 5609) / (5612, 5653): 0.03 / 3.12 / 3.1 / 3.11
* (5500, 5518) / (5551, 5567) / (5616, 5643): -0.11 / 2.88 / 3.07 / 2.96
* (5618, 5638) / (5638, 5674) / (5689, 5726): 0.02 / 3.04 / 2.89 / 2.99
